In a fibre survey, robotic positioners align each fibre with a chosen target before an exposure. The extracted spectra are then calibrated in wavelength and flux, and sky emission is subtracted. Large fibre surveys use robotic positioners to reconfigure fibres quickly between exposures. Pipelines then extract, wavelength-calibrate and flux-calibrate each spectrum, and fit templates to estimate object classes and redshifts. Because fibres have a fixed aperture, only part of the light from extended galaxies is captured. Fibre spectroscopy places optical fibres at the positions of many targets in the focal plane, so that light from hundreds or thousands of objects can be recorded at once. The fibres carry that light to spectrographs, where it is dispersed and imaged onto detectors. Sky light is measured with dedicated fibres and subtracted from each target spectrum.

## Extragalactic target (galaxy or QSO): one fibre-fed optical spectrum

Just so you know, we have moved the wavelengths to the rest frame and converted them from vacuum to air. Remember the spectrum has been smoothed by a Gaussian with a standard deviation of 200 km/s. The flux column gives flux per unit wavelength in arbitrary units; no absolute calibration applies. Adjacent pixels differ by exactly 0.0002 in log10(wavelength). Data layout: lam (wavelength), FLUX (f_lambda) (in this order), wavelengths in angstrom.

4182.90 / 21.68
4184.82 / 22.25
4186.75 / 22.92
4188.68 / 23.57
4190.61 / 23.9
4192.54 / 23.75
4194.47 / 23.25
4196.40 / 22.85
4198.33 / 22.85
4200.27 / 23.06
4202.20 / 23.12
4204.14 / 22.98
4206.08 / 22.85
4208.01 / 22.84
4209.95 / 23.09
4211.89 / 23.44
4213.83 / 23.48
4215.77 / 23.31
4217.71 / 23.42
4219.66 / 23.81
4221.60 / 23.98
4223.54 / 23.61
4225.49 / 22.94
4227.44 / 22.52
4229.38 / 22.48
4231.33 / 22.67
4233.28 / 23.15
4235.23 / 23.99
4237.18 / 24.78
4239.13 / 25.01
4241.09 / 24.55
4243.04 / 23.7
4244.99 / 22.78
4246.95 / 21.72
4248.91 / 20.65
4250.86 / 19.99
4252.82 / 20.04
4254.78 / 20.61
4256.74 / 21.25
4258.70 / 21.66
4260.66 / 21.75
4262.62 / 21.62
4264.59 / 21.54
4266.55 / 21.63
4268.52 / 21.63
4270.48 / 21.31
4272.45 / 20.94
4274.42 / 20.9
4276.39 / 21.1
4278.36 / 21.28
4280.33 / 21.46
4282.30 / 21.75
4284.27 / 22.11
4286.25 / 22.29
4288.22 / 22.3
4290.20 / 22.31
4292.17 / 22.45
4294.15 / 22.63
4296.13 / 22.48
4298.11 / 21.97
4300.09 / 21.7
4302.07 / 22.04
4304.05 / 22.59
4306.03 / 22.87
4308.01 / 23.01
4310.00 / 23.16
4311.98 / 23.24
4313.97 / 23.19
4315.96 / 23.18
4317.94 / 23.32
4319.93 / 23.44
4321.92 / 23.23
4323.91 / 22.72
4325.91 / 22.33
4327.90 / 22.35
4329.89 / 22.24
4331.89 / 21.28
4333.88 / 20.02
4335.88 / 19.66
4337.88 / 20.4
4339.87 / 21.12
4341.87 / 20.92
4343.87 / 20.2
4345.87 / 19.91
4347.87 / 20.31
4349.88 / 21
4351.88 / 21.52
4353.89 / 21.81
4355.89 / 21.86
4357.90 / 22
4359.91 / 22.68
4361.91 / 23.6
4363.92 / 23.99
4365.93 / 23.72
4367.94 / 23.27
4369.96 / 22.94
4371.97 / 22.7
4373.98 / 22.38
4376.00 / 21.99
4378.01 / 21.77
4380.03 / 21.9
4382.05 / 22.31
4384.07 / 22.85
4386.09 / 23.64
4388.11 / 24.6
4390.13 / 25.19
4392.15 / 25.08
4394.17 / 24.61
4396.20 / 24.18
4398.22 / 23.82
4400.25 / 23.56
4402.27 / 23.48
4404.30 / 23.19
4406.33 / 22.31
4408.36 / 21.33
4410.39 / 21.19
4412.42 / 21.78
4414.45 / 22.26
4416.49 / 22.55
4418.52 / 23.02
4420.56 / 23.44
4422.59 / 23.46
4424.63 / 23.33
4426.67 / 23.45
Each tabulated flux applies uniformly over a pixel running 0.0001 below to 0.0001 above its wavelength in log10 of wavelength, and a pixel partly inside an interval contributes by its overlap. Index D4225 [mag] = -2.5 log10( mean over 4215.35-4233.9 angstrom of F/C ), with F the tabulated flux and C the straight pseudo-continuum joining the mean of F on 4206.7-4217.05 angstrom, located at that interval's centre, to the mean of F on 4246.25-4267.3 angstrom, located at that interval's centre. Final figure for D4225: -0.026 mag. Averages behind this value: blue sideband 23.2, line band 23.2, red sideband 21.1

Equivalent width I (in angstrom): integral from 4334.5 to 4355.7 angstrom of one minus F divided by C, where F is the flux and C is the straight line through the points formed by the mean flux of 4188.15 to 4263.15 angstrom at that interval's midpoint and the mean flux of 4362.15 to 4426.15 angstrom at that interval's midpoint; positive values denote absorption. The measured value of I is 2.1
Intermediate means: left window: 22.8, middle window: 20.7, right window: 23.1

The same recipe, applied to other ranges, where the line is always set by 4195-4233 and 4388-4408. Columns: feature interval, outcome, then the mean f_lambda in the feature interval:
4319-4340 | 1.67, 21.7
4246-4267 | 1.97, 21.1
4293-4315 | 0.82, 22.6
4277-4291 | 0.91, 21.9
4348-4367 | 1.08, 22.4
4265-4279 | 1.26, 21.3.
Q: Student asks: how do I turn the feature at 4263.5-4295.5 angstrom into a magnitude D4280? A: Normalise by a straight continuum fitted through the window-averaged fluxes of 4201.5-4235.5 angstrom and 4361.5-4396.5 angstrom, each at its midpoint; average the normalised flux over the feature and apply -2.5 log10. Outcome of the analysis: 0.07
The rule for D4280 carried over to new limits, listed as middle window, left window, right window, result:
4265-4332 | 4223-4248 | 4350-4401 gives 0.05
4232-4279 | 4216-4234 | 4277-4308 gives 0.04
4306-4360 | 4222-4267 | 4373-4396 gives 0.05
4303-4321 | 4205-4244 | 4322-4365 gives -0.05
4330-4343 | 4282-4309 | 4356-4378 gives 0.10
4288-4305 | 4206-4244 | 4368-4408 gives 0.05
